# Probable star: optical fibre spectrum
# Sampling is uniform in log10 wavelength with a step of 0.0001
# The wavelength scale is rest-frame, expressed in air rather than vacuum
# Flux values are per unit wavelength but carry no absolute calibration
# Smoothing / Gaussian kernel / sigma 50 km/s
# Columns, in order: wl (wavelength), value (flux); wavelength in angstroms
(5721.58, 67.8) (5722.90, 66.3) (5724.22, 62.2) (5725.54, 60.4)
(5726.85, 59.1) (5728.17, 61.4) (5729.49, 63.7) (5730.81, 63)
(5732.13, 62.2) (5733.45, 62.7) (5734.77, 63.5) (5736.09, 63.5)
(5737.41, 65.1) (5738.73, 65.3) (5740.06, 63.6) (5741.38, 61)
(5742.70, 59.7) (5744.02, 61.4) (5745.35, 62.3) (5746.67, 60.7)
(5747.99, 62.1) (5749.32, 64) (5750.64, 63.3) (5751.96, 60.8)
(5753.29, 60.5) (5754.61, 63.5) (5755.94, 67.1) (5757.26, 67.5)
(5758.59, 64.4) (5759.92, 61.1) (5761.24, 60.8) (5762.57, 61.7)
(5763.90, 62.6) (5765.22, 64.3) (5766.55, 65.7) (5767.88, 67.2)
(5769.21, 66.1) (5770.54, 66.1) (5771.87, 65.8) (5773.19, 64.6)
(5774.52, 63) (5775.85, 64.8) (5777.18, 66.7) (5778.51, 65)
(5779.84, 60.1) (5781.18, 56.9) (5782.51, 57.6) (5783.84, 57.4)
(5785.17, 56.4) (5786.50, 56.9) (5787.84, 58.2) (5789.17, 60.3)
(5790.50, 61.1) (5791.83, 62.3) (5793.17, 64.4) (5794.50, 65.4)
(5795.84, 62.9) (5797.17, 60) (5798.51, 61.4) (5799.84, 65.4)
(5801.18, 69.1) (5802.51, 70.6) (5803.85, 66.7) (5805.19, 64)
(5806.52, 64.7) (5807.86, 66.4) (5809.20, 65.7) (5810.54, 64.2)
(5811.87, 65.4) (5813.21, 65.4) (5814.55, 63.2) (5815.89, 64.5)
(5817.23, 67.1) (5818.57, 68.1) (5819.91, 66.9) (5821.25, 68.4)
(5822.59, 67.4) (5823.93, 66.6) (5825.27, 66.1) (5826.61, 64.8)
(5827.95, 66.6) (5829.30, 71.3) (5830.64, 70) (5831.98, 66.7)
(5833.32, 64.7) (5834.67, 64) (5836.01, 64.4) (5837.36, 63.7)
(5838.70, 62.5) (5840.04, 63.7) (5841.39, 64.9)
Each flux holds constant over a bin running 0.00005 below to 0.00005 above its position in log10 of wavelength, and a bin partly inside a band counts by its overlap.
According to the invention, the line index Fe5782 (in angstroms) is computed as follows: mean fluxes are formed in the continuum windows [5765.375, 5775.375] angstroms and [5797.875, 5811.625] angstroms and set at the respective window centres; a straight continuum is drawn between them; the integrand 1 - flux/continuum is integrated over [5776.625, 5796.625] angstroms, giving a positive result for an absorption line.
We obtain 1.5 angstroms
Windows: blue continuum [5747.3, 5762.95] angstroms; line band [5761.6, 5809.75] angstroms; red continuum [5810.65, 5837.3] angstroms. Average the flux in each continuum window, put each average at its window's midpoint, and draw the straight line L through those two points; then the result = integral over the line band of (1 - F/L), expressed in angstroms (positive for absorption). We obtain 0.9 angstroms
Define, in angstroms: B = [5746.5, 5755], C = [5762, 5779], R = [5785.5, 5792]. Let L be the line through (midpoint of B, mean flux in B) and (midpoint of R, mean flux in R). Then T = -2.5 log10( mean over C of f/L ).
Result -0.07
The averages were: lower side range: 62.2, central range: 64.9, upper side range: 59.4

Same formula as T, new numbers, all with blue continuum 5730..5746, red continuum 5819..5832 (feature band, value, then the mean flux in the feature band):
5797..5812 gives 0.015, 65.5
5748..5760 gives 0.001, 63.6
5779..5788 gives 0.133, 57.7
